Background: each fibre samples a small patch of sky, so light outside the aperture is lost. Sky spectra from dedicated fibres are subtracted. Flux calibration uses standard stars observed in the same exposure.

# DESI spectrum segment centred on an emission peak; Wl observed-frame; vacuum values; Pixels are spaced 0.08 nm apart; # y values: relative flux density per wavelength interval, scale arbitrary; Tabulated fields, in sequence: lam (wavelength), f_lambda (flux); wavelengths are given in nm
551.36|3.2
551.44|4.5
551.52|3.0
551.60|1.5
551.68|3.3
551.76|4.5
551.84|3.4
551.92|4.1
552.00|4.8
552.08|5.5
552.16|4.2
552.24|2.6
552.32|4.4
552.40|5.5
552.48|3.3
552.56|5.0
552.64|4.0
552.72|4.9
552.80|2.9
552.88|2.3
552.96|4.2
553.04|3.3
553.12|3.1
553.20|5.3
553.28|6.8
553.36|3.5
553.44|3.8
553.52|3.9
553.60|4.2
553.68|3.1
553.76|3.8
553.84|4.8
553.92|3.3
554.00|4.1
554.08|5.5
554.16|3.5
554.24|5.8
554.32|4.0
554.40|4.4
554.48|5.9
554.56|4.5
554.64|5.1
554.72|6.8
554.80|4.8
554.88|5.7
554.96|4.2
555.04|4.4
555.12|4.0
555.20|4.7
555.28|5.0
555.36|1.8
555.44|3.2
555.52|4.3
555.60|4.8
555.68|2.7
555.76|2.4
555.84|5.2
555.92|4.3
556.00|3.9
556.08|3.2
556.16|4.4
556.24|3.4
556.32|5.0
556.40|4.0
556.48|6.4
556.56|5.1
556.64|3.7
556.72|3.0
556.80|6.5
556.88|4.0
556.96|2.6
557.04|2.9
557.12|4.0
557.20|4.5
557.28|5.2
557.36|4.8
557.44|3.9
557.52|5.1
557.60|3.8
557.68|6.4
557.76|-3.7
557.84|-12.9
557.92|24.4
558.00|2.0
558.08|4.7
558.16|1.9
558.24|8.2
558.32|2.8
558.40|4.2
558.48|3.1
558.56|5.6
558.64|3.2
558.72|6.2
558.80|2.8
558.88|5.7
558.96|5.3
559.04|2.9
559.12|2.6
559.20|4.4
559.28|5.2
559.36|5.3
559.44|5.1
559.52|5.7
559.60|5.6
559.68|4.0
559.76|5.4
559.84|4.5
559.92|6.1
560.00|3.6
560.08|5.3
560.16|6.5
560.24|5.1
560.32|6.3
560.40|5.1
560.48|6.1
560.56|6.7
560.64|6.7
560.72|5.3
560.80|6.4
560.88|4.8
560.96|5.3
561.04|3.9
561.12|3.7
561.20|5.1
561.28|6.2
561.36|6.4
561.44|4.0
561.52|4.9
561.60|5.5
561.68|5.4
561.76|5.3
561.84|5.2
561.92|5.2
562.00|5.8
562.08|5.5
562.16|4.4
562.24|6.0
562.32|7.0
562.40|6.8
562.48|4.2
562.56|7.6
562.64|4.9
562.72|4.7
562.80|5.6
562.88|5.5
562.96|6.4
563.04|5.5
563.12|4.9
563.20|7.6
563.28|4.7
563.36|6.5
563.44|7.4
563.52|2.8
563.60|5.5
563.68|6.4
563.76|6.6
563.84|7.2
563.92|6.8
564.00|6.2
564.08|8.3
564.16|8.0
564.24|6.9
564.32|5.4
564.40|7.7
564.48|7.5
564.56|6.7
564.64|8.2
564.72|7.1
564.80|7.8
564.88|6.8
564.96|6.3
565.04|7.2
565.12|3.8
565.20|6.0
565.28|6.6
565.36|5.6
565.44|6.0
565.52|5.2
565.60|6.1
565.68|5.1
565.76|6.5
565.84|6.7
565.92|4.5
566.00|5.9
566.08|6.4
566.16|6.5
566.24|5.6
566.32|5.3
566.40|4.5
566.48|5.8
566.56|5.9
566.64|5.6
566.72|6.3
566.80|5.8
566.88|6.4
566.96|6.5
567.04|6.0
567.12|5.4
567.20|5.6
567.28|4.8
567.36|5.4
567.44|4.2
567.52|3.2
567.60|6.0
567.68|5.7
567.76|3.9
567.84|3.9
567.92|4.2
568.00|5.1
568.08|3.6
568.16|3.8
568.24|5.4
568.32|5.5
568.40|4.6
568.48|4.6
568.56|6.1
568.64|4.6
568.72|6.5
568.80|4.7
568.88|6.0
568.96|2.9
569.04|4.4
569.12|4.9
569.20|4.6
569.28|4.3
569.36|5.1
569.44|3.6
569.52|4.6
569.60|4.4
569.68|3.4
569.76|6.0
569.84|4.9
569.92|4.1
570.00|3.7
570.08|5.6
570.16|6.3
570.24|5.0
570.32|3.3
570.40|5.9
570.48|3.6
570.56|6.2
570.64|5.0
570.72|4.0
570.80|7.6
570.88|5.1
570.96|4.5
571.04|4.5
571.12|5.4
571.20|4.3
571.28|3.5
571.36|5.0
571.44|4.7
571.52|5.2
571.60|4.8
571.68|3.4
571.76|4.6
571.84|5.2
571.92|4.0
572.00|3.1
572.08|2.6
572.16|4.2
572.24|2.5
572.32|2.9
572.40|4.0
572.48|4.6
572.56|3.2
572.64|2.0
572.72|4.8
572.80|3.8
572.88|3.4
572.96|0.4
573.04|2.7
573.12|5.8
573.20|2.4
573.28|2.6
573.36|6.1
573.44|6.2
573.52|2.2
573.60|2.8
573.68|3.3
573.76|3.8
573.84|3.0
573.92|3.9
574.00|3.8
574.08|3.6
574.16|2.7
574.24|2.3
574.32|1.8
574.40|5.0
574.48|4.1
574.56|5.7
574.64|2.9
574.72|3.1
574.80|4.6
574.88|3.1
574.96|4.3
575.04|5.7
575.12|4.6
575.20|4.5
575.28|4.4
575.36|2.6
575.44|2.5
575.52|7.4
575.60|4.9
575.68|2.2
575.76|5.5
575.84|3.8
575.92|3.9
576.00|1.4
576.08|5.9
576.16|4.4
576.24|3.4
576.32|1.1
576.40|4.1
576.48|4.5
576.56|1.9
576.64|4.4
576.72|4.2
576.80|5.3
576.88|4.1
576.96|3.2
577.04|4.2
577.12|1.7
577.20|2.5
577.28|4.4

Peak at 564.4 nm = C III]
